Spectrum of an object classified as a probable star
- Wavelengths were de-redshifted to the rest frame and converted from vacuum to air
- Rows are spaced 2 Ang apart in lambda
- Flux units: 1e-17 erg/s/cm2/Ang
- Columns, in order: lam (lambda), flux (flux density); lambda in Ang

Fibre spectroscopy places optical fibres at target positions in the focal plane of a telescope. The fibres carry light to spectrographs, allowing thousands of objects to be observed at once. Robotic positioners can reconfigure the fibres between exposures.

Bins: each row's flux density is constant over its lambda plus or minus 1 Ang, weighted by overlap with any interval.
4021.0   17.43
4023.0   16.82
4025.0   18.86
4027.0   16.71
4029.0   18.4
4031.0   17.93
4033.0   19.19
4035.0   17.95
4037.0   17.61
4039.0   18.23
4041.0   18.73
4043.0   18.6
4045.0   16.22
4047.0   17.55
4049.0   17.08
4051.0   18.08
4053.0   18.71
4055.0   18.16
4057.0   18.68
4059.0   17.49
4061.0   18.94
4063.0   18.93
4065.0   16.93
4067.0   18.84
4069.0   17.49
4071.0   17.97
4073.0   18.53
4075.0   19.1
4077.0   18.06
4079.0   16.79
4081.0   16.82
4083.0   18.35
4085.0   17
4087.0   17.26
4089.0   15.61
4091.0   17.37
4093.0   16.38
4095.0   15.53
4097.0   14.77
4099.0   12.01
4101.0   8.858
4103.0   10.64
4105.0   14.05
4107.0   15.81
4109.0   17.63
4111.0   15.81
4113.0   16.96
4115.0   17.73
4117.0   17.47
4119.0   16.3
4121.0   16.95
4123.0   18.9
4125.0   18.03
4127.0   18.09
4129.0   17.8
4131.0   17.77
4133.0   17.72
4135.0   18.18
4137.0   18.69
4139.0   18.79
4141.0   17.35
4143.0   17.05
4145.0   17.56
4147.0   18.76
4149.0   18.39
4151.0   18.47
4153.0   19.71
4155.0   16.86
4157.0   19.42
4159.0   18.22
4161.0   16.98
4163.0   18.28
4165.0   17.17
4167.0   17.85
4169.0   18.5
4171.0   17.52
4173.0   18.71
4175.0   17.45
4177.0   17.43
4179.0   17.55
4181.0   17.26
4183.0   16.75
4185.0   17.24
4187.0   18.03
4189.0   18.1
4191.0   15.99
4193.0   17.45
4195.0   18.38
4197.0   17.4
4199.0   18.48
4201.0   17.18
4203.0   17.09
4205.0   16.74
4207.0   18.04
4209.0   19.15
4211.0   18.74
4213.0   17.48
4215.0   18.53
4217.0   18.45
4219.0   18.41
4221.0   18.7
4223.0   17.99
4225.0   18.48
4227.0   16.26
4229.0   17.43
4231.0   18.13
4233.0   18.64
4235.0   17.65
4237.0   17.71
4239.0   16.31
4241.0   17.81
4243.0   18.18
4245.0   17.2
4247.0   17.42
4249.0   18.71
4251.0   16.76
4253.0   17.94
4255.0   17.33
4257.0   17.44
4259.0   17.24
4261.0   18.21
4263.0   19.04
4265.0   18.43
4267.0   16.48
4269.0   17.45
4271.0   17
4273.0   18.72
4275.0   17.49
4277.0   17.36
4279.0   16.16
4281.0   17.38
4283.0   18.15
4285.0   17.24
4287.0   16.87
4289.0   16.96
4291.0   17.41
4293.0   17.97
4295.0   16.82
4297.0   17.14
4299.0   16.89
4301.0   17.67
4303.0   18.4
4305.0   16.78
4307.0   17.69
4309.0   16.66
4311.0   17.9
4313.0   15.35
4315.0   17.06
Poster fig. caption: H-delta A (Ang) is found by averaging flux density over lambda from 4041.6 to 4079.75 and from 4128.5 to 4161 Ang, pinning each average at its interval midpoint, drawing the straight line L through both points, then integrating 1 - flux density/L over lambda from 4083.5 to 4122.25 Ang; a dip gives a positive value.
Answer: 5.4 Ang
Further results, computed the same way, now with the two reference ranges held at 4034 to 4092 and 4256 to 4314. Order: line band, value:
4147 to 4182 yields -0.75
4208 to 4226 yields -0.94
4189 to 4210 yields -0.07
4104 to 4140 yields 0.69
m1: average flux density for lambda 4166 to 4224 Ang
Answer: 17.8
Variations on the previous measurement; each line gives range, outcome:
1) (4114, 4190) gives 17.9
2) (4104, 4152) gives 17.5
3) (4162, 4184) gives 17.7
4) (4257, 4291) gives 17.5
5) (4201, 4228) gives 18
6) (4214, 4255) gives 17.8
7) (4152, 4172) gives 18.1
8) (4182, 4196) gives 17.4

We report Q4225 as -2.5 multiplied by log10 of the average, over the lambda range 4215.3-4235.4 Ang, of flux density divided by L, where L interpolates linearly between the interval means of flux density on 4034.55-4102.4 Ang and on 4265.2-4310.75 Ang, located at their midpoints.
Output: -0.05 mag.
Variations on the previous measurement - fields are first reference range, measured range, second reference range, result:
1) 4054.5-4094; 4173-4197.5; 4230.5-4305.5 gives 0.01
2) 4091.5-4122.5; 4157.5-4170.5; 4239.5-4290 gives -0.12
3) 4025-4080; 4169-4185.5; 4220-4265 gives 0.02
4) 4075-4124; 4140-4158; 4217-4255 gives -0.09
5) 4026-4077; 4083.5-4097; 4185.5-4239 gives 0.10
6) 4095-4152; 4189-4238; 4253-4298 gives -0.04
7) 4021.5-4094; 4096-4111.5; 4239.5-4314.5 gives 0.29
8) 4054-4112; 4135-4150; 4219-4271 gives -0.07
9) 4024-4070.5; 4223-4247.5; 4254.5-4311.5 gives 0.00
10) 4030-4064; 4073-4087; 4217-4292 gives 0.02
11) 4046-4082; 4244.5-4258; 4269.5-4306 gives -0.01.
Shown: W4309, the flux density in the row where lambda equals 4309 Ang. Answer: 16.66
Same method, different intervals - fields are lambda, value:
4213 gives 17.48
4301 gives 17.67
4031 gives 17.93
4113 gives 16.96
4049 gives 17.08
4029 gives 18.4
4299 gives 16.89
